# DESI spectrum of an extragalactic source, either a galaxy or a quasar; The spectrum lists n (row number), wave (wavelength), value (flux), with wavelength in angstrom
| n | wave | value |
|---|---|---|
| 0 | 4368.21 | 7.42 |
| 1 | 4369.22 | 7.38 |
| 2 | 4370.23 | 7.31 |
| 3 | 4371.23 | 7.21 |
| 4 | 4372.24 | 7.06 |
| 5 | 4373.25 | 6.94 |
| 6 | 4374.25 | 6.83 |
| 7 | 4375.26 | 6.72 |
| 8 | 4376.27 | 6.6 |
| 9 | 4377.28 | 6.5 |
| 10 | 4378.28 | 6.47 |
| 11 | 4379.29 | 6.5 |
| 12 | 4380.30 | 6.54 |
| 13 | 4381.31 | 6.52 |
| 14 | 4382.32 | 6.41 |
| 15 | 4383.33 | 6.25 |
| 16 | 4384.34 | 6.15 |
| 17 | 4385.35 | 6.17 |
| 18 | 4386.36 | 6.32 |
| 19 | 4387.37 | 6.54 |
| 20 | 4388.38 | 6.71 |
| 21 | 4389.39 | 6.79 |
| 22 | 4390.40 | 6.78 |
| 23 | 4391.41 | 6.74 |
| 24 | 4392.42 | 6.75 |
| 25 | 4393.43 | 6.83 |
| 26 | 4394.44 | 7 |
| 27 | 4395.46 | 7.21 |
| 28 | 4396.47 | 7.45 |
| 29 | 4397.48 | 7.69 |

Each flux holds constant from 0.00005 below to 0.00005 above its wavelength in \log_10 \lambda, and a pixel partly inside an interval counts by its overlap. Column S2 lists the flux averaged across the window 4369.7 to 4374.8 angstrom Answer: 7.07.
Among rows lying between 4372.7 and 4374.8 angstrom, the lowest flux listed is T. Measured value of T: 6.83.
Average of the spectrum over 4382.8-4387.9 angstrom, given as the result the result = 6.29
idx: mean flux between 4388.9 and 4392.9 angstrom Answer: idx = 6.77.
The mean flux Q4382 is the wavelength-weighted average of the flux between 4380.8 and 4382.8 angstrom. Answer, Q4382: 6.46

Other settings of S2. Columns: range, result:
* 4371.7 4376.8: 6.82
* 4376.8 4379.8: 6.5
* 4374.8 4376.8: 6.64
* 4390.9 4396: 6.91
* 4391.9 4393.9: 6.8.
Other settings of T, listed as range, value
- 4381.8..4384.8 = 6.15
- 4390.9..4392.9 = 6.74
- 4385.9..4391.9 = 6.32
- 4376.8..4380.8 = 6.47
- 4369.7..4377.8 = 6.5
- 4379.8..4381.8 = 6.52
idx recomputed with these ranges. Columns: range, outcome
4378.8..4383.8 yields 6.44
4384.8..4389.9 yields 6.5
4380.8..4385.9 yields 6.3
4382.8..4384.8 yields 6.2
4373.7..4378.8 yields 6.63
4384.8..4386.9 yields 6.25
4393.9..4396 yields 7.09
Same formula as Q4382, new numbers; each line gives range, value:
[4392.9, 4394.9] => 6.92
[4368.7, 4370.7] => 7.32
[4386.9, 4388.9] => 6.63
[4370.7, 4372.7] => 7.15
